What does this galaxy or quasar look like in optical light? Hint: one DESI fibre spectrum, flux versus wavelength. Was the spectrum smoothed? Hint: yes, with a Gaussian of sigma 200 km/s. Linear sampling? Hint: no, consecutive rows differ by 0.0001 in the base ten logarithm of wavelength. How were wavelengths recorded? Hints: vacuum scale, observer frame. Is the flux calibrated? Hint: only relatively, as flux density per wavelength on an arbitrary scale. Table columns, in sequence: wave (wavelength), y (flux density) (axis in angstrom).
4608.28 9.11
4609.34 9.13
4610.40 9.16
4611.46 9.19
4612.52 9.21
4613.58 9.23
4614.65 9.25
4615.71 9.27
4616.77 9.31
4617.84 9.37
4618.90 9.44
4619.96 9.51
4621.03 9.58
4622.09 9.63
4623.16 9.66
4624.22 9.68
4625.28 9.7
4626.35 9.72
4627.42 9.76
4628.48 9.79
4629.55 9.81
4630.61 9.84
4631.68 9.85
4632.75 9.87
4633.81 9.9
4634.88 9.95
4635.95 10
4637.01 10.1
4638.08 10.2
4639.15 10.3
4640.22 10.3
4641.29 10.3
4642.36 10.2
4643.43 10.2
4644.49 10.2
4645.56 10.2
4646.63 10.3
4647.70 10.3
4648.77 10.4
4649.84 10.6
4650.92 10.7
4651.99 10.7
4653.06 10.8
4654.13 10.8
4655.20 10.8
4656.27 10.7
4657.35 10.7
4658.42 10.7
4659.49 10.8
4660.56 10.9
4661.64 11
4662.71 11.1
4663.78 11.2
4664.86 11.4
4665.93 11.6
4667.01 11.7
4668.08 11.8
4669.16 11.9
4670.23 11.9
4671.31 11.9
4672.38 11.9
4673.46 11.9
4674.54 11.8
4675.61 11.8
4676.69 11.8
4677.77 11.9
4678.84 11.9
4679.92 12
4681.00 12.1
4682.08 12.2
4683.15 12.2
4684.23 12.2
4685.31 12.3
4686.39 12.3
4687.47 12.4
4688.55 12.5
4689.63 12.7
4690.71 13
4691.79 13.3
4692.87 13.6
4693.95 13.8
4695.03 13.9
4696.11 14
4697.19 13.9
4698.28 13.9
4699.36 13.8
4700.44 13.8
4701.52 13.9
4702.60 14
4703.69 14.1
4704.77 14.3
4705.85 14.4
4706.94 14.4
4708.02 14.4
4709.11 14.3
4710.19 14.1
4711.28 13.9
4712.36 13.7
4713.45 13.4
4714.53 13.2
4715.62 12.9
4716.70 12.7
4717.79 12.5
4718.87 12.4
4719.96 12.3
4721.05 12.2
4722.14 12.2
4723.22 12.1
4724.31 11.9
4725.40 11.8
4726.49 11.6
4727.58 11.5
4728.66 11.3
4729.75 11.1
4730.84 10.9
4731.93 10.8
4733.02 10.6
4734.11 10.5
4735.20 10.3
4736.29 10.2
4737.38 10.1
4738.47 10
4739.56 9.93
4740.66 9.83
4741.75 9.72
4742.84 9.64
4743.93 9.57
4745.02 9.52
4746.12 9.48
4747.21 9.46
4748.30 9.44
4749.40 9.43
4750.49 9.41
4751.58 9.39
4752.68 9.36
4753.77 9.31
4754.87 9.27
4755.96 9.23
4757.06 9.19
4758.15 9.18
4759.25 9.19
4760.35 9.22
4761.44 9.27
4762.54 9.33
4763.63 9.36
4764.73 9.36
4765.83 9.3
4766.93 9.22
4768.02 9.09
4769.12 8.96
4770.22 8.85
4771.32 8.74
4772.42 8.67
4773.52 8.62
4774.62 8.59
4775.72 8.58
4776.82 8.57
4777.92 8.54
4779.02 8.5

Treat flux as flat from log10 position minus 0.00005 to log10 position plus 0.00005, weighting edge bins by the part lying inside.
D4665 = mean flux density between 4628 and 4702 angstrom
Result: 11.5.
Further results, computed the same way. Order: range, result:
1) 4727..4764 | 9.83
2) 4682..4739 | 12.6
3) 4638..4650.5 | 10.3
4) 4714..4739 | 11.5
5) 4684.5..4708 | 13.5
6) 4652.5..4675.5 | 11.3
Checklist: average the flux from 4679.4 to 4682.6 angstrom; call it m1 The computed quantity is 12.1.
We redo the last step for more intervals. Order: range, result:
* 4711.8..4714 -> 13.6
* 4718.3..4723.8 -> 12.2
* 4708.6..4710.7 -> 14.2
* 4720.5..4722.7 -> 12.2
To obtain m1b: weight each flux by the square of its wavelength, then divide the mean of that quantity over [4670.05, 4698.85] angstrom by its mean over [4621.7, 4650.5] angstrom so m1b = 1.28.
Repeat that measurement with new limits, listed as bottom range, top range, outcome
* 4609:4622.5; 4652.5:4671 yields 1.22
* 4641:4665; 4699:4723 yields 1.30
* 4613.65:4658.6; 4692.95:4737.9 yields 1.31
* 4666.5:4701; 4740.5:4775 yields 0.76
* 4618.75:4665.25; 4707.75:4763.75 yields 1.10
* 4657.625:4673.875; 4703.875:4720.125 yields 1.21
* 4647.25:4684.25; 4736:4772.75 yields 0.86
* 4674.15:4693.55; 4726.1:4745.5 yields 0.86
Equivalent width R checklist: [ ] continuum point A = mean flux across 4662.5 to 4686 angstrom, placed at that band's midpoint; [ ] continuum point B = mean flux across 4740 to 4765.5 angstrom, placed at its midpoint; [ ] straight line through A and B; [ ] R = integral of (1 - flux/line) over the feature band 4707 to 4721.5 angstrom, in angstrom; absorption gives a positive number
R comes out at -3.6 angstrom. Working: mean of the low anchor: 11.9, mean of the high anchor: 9.4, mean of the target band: 13.3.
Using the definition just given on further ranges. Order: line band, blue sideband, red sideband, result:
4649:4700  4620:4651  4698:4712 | 1.4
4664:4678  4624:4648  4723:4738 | -1.9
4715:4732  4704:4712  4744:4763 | 0.9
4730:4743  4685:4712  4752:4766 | 0.8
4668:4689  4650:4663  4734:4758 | -3.1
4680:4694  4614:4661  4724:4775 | -3.7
